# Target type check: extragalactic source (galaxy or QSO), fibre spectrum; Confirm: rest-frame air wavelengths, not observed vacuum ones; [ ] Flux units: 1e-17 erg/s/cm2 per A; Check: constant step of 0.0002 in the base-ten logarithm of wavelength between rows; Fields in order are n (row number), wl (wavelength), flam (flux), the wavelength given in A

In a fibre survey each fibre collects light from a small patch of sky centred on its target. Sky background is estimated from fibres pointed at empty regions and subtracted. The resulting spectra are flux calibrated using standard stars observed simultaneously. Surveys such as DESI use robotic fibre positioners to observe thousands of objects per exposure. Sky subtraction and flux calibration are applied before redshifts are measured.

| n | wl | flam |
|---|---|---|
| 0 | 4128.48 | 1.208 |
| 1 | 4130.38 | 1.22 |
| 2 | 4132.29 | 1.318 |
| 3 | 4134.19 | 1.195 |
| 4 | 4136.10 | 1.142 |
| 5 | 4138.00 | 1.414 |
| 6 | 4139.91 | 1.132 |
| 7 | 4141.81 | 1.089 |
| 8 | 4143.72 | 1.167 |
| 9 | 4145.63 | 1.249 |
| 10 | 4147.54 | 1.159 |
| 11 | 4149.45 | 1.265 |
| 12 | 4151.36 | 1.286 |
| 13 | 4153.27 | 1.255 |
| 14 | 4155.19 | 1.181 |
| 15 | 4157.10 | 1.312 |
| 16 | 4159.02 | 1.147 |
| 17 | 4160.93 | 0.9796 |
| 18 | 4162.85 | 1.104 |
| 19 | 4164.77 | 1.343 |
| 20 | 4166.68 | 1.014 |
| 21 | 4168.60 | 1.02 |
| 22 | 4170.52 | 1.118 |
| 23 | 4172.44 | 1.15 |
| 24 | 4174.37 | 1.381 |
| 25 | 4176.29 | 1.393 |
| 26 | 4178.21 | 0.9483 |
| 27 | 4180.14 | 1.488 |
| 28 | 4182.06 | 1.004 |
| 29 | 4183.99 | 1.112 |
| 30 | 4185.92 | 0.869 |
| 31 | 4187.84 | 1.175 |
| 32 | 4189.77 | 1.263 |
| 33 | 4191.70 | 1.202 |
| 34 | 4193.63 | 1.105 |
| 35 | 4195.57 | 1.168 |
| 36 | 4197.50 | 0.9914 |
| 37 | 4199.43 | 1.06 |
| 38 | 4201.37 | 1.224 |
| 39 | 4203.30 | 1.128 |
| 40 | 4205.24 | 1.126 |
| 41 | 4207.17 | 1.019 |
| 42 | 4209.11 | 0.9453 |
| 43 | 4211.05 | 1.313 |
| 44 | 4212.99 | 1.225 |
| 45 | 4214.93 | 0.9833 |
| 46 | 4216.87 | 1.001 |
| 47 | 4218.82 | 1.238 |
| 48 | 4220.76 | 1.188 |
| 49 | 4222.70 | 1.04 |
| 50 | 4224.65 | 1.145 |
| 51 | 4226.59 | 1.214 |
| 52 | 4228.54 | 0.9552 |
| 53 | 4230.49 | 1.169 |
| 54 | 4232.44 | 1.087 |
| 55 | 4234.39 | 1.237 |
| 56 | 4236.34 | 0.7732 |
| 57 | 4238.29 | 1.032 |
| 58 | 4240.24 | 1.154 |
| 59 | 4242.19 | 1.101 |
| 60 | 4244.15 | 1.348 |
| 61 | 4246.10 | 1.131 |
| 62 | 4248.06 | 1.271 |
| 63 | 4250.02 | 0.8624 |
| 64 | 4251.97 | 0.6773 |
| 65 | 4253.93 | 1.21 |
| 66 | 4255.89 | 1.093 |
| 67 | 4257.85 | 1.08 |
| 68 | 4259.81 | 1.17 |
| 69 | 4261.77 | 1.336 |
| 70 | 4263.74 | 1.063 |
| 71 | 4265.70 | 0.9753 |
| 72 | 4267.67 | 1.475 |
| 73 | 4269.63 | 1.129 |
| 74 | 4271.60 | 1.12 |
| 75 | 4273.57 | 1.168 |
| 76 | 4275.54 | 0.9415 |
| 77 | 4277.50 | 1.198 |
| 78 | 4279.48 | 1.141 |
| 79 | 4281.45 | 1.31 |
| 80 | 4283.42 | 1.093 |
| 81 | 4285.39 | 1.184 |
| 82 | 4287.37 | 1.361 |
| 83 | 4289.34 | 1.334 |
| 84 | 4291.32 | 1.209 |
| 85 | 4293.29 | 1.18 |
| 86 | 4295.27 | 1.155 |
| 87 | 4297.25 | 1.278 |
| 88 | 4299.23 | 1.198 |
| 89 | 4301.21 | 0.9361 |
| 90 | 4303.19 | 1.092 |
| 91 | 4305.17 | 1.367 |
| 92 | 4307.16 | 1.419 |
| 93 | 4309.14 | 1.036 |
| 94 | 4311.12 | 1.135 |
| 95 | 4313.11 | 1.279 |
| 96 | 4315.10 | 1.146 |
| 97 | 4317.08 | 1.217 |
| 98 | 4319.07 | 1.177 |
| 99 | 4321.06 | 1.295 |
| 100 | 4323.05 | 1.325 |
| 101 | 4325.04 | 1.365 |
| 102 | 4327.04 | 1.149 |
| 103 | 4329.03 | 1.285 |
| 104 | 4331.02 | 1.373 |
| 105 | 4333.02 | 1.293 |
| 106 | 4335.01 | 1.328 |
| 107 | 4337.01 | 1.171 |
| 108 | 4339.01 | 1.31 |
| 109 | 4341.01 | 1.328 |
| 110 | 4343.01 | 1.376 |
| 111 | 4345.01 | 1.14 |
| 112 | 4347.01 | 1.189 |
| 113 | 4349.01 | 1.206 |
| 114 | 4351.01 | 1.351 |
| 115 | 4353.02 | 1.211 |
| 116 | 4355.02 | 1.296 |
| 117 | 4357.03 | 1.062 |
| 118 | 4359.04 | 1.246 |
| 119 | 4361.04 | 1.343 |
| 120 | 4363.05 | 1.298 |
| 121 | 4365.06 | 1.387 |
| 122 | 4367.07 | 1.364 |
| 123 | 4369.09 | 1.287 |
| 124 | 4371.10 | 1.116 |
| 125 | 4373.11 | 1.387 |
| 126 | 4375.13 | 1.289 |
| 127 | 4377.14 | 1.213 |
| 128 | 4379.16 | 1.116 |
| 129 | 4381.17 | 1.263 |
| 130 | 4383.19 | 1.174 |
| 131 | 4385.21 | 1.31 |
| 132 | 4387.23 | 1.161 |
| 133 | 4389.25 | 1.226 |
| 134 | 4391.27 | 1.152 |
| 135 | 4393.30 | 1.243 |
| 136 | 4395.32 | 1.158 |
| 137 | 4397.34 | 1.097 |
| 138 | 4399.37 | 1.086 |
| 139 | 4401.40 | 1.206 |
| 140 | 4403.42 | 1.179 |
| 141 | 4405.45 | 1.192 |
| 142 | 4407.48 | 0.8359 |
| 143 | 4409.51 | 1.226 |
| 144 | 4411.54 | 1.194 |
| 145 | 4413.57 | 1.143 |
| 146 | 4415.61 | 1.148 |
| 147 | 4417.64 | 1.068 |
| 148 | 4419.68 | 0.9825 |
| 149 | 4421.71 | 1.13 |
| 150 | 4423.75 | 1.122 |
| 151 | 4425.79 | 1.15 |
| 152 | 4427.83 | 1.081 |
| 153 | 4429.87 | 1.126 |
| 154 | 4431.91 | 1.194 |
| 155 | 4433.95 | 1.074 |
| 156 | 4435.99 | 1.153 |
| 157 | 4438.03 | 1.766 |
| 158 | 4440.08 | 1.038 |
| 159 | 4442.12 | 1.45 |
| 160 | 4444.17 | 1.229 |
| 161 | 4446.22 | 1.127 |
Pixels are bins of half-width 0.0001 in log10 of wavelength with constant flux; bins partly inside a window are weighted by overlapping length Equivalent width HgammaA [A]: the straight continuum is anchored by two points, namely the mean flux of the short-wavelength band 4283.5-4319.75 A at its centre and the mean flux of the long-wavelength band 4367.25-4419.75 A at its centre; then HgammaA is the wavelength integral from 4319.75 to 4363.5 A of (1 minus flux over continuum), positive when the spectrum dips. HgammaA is -2.8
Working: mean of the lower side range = 1.2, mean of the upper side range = 1.18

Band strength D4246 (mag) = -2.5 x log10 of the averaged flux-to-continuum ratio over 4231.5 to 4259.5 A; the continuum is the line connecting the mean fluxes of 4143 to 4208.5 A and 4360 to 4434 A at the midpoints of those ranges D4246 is 0.08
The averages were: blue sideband 1.16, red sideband 1.18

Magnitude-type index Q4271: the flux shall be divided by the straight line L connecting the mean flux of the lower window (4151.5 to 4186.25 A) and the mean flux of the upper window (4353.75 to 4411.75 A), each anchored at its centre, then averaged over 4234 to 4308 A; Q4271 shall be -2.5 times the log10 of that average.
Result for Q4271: 0.03 mag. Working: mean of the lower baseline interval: 1.16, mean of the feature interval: 1.15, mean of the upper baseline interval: 1.21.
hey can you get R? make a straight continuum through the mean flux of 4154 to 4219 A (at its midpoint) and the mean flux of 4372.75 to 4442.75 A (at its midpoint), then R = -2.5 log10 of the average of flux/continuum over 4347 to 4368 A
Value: -0.09 mag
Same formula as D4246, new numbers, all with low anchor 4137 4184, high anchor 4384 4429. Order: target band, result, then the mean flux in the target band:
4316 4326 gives -0.105 mag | 1.28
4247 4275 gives 0.053 mag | 1.11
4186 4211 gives 0.063 mag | 1.12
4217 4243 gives 0.073 mag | 1.1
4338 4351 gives -0.101 mag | 1.27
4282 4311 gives -0.037 mag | 1.2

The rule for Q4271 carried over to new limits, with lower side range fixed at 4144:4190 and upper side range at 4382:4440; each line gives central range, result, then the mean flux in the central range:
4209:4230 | 0.05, 1.12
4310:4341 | -0.08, 1.26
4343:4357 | -0.06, 1.23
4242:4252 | 0.07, 1.1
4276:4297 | -0.04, 1.21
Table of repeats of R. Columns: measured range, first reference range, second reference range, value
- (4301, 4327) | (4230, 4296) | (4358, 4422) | -0.05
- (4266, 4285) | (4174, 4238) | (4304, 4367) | 0.03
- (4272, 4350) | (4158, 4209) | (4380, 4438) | -0.07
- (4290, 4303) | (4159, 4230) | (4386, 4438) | -0.02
